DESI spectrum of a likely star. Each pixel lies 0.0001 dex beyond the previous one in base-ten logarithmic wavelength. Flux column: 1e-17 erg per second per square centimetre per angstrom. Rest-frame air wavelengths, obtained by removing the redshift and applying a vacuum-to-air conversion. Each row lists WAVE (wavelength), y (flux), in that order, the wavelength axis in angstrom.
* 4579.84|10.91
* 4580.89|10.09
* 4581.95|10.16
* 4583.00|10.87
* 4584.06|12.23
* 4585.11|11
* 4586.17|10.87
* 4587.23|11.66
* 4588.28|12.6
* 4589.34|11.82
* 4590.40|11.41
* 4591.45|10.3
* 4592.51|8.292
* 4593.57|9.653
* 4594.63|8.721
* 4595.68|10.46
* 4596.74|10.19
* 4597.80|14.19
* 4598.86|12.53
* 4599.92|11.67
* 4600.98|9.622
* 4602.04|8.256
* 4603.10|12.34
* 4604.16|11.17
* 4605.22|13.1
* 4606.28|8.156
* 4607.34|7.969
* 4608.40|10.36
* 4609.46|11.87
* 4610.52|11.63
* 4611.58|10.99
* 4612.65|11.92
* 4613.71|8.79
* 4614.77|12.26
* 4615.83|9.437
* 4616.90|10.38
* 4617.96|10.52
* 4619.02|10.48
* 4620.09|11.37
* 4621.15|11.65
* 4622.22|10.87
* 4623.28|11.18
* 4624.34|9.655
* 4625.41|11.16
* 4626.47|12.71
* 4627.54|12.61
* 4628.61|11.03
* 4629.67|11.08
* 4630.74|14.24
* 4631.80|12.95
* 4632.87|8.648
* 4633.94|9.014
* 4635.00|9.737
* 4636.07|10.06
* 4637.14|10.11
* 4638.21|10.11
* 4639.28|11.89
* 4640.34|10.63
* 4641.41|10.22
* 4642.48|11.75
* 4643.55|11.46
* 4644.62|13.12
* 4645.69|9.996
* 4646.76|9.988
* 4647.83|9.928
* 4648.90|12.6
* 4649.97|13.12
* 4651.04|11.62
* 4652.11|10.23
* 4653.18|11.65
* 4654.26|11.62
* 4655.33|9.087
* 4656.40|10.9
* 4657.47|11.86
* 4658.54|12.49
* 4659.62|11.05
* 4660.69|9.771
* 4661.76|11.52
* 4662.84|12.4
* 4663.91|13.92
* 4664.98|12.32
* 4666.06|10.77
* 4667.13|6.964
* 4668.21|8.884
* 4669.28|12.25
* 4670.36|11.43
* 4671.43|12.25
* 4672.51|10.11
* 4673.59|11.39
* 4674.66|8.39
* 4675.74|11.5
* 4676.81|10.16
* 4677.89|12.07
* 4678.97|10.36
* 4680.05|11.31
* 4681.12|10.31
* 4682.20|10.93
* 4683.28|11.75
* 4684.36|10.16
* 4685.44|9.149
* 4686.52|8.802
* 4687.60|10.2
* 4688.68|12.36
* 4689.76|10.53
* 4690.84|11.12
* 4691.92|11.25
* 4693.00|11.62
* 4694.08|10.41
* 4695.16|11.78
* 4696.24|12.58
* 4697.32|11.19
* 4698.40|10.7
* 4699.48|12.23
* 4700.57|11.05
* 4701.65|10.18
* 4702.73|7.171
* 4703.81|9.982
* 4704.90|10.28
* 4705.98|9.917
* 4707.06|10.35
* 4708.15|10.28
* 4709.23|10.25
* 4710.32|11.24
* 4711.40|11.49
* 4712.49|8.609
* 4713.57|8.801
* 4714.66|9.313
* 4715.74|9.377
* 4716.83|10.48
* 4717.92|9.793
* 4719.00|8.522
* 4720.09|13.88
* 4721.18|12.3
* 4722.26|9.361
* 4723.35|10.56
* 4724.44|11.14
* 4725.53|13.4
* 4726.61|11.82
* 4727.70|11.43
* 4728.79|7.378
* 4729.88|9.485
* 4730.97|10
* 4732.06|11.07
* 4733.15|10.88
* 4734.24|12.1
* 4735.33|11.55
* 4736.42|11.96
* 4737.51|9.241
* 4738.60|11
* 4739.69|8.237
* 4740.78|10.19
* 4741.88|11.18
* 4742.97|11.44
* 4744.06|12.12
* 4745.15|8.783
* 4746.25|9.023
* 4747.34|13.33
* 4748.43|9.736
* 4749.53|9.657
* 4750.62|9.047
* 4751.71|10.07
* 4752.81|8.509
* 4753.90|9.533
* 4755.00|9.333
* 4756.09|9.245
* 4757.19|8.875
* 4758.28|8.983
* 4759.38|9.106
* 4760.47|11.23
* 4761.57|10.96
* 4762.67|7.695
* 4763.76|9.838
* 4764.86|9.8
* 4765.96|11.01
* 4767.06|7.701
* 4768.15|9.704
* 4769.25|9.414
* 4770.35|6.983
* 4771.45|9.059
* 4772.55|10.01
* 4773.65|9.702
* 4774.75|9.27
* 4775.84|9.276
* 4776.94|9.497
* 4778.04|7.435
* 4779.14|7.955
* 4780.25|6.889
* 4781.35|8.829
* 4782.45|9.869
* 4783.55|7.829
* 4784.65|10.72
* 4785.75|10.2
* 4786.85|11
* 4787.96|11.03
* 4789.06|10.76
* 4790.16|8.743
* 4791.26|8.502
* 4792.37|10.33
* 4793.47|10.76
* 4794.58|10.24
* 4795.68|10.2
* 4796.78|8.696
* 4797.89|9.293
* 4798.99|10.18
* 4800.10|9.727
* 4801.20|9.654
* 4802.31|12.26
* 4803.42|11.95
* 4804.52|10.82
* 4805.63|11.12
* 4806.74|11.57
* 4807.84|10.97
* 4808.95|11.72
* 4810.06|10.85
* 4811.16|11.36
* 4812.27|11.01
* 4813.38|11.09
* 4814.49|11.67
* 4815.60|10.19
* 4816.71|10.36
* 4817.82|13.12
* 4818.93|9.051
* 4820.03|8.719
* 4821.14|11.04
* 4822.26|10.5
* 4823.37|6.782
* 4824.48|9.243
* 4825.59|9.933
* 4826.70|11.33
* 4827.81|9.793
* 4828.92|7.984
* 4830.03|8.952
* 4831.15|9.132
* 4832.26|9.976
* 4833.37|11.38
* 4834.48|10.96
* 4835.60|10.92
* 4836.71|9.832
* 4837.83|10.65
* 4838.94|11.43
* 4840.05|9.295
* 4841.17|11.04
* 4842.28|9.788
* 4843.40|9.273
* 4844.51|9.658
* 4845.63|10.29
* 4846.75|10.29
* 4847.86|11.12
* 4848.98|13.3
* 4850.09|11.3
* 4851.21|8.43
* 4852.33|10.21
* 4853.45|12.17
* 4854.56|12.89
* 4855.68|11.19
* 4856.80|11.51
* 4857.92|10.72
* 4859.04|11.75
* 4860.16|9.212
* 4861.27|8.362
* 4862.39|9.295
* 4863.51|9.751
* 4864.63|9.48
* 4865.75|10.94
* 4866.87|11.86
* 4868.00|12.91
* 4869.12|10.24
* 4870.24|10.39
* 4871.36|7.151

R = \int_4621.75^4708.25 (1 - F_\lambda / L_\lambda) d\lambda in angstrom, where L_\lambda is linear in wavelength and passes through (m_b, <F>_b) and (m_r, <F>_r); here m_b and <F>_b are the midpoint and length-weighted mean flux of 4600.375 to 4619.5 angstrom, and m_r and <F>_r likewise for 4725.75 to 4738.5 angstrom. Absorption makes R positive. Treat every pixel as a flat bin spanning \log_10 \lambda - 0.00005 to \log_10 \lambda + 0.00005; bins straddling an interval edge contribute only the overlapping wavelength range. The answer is -2.5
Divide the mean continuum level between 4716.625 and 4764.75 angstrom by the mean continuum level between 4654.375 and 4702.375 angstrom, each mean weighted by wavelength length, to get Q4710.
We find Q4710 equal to 0.9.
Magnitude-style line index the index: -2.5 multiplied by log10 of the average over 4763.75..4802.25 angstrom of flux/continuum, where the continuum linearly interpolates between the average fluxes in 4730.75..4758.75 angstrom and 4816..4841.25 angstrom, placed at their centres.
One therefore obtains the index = 0.07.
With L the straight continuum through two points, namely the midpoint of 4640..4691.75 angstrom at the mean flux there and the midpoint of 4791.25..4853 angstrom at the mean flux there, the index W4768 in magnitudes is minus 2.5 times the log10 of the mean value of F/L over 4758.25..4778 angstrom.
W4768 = 0.13 mag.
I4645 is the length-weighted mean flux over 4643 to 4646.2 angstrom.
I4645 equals 11.5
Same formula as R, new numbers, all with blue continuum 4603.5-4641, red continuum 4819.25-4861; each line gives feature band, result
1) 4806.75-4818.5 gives -0.96 angstrom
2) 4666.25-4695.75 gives 0.15 angstrom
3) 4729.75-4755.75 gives 0.58 angstrom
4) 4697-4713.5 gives 0.58 angstrom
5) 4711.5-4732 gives 0.48 angstrom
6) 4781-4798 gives 0.97 angstrom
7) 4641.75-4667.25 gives -1.29 angstrom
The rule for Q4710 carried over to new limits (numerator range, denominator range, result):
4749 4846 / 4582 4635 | 0.90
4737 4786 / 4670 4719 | 0.90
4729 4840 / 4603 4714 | 0.92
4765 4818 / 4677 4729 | 0.94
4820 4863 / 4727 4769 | 1.03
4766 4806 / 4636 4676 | 0.87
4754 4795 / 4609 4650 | 0.85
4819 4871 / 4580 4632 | 0.94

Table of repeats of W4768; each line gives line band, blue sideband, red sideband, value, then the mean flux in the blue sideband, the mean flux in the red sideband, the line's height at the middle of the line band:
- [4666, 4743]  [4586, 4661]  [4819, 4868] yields 0.014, 10.9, 10.3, 10.7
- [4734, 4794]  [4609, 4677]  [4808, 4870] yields 0.105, 11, 10.5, 10.7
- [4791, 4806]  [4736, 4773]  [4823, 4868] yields -0.027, 9.75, 10.3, 10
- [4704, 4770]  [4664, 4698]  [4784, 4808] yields 0.046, 10.8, 10.4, 10.6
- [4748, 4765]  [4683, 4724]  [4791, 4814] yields 0.118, 10.5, 10.6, 10.6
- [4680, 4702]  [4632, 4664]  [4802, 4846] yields -0.008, 11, 10.4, 10.9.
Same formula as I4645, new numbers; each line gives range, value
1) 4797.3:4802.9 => 10.2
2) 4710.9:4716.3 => 9.5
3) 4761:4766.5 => 9.85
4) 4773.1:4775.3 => 9.52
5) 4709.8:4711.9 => 11.4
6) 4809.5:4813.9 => 11.1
